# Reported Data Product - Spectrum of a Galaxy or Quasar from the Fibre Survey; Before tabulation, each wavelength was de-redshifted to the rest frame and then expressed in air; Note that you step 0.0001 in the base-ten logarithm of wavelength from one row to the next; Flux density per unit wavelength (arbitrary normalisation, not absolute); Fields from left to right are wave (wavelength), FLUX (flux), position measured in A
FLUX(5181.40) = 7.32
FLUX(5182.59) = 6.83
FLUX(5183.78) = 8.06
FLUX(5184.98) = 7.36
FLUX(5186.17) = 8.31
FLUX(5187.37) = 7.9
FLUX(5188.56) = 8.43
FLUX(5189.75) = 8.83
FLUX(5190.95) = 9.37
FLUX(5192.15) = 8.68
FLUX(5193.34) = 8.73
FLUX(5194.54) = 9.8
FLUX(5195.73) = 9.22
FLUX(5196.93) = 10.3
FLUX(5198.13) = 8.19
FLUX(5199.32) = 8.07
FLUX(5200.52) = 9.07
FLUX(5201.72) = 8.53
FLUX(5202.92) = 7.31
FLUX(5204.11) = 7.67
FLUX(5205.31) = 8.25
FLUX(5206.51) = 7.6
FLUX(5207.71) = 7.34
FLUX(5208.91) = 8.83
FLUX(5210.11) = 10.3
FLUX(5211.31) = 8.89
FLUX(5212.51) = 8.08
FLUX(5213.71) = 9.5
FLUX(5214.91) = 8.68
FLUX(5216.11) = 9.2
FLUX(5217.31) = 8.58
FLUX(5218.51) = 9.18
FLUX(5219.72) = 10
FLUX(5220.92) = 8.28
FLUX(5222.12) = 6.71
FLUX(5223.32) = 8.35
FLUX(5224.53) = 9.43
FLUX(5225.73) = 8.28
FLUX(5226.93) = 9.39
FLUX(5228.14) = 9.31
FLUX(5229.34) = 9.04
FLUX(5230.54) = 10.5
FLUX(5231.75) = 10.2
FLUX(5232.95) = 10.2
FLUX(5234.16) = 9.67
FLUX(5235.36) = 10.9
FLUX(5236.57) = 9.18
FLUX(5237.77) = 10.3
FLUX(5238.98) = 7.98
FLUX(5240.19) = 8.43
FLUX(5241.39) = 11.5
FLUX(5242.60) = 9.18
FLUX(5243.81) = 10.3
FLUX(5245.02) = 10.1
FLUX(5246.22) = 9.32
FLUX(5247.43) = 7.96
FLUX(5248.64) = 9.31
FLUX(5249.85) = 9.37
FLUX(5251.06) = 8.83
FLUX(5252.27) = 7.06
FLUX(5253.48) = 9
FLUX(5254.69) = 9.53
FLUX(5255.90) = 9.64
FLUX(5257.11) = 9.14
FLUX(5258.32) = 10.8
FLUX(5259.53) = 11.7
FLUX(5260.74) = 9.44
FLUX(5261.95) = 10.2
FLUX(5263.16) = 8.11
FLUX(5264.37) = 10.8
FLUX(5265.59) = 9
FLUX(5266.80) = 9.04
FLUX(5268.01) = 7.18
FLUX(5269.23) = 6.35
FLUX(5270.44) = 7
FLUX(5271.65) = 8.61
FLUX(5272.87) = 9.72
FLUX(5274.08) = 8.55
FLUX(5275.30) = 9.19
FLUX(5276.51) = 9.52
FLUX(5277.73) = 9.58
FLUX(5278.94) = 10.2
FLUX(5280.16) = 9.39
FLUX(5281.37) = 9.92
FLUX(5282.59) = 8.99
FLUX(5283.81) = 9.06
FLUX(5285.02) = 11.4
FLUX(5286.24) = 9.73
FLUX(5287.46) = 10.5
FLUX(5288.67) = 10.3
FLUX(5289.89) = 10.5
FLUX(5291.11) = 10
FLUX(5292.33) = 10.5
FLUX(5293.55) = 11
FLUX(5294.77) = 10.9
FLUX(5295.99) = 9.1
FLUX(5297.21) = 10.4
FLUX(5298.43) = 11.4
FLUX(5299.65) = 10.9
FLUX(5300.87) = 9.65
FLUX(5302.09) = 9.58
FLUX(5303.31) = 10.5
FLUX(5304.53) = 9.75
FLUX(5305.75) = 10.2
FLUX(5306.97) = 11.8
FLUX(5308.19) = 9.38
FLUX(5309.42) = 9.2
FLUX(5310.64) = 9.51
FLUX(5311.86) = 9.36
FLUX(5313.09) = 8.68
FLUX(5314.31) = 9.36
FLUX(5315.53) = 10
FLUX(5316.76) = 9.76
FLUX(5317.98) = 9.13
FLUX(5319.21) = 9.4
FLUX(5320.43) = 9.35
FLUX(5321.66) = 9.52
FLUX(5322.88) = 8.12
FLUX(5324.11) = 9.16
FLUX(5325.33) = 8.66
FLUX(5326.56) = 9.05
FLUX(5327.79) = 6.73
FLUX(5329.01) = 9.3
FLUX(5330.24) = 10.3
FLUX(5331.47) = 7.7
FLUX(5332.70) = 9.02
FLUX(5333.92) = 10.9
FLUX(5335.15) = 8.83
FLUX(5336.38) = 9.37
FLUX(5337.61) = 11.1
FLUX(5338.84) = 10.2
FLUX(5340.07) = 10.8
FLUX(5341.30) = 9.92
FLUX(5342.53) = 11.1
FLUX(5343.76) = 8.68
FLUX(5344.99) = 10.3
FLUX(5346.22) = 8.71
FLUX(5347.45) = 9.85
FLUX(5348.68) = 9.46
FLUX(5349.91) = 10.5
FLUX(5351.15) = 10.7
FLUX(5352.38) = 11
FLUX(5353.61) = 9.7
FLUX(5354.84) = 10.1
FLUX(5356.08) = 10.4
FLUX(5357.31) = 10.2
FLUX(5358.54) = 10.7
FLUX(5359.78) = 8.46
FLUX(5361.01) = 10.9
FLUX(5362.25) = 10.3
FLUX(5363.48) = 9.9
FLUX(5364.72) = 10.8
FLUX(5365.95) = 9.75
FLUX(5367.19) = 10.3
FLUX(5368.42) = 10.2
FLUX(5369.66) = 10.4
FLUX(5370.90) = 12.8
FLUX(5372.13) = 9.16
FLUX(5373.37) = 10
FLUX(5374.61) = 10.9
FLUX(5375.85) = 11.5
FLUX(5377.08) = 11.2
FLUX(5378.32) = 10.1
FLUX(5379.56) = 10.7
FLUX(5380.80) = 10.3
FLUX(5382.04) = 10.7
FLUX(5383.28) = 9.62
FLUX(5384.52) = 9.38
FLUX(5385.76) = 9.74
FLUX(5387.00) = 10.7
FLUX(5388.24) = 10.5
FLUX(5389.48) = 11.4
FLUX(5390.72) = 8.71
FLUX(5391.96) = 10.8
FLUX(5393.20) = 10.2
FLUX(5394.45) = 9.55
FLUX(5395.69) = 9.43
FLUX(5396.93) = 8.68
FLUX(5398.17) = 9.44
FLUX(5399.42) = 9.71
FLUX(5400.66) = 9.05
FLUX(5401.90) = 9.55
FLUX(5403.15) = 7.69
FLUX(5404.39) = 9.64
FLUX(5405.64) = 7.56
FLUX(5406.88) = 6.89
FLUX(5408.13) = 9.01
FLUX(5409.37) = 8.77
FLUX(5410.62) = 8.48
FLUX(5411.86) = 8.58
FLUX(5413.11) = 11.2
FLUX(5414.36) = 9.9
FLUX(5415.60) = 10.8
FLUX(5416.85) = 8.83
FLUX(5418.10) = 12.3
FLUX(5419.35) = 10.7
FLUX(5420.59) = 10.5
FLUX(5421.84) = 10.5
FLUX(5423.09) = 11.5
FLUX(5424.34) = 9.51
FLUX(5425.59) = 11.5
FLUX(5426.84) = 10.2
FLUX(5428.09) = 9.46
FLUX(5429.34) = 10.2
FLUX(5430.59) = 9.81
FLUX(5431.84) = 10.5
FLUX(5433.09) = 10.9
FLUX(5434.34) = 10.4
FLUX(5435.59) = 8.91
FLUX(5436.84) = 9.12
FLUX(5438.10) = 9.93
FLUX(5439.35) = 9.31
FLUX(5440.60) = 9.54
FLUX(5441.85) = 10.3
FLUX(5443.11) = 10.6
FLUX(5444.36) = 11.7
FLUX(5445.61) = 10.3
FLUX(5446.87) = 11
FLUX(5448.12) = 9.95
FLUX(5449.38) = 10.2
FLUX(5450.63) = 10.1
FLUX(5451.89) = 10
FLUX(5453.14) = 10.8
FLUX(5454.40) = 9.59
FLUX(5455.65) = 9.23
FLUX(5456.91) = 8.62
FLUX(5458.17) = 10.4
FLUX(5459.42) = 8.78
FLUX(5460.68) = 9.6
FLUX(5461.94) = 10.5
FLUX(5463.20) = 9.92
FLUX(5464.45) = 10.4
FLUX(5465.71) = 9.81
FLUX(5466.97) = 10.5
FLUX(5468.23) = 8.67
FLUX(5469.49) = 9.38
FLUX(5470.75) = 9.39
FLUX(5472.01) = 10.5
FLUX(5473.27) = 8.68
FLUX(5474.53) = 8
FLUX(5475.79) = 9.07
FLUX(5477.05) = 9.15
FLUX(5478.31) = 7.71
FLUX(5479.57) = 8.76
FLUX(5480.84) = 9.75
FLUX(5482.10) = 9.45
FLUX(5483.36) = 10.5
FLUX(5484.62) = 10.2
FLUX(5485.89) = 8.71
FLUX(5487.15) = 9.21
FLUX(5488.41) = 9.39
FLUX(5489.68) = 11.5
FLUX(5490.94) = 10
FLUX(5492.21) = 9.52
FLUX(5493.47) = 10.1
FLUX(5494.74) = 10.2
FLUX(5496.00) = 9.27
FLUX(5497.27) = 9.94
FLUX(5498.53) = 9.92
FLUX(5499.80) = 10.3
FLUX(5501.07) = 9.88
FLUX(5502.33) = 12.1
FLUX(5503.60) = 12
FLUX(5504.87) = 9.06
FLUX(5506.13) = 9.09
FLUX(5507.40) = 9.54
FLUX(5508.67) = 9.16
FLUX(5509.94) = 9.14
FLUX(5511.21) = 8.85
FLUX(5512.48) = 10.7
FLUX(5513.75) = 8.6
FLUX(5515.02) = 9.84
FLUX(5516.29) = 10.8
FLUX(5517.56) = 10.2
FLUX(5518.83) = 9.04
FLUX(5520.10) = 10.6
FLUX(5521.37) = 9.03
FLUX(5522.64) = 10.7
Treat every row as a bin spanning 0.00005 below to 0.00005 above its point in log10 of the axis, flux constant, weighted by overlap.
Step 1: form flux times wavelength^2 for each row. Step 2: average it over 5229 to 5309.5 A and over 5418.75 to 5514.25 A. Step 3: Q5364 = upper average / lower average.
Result 1.1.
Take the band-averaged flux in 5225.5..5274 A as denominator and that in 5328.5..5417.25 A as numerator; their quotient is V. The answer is 1.06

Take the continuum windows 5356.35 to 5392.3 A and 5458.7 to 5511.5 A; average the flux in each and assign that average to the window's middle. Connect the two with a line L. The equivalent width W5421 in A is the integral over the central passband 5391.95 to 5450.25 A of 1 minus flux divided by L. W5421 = 1.3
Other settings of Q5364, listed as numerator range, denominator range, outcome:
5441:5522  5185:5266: 1.19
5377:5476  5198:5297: 1.14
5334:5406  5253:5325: 1.08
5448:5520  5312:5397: 1.03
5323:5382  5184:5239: 1.19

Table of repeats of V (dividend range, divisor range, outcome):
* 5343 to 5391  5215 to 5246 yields 1.09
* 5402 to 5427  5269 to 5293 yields 1.02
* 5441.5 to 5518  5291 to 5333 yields 1.02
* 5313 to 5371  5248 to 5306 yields 1.02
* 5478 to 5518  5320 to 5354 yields 1.02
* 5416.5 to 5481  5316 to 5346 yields 1.05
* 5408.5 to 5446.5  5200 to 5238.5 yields 1.13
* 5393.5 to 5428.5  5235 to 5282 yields 1.04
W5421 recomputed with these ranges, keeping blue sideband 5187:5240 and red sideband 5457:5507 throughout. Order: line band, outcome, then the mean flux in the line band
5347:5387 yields -4.0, 10.3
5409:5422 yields -0.7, 10.1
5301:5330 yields -0.5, 9.39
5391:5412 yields 1.0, 9.01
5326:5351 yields -0.9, 9.61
